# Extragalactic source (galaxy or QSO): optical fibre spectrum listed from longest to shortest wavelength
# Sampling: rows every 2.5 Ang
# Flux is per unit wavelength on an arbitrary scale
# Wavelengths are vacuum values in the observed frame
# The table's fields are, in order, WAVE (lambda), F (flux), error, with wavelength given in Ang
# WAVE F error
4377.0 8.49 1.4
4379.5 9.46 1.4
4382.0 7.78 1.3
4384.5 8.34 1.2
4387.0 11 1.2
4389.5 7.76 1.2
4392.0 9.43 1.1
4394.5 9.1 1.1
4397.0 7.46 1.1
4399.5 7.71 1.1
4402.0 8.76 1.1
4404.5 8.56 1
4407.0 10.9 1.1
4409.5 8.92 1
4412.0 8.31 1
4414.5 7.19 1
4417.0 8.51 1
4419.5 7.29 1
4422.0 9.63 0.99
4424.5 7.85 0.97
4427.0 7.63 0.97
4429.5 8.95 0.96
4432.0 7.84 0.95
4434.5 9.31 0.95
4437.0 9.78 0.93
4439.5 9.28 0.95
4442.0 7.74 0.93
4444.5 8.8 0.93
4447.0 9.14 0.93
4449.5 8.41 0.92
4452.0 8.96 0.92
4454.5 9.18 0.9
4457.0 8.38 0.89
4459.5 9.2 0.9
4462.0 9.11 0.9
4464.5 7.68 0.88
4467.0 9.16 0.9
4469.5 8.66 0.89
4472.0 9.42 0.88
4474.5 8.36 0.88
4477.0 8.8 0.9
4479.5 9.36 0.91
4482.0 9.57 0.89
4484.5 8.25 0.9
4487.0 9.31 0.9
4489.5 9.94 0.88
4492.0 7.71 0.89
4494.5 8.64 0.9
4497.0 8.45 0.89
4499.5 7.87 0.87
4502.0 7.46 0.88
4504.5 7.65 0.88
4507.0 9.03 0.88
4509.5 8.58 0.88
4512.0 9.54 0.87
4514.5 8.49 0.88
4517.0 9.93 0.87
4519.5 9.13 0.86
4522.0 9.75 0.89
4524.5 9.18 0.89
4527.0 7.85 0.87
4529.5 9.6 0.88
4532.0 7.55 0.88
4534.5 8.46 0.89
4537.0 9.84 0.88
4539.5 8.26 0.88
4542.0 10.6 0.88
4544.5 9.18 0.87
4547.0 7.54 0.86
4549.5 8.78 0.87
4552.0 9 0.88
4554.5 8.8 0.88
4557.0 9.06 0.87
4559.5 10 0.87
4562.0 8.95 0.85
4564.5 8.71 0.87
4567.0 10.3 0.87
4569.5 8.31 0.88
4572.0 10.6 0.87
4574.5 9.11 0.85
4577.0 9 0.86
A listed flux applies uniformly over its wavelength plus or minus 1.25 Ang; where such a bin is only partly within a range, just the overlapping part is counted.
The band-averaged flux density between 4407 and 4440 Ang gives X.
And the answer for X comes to 8.57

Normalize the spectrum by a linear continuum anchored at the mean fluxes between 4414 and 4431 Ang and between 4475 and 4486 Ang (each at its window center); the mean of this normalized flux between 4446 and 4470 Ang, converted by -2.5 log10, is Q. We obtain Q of -0.016 mag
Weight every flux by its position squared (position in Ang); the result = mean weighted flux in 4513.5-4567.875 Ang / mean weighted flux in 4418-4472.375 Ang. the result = 1.1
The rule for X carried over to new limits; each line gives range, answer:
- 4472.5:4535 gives 8.75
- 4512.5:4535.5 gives 8.91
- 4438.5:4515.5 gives 8.71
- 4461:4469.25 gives 8.64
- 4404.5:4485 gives 8.74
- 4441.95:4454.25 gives 8.74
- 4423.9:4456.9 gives 8.69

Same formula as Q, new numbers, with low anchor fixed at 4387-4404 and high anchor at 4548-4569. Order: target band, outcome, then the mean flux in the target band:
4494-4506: 0.121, 8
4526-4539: 0.050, 8.65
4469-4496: -0.004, 8.91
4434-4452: -0.021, 8.91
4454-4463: -0.019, 8.95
